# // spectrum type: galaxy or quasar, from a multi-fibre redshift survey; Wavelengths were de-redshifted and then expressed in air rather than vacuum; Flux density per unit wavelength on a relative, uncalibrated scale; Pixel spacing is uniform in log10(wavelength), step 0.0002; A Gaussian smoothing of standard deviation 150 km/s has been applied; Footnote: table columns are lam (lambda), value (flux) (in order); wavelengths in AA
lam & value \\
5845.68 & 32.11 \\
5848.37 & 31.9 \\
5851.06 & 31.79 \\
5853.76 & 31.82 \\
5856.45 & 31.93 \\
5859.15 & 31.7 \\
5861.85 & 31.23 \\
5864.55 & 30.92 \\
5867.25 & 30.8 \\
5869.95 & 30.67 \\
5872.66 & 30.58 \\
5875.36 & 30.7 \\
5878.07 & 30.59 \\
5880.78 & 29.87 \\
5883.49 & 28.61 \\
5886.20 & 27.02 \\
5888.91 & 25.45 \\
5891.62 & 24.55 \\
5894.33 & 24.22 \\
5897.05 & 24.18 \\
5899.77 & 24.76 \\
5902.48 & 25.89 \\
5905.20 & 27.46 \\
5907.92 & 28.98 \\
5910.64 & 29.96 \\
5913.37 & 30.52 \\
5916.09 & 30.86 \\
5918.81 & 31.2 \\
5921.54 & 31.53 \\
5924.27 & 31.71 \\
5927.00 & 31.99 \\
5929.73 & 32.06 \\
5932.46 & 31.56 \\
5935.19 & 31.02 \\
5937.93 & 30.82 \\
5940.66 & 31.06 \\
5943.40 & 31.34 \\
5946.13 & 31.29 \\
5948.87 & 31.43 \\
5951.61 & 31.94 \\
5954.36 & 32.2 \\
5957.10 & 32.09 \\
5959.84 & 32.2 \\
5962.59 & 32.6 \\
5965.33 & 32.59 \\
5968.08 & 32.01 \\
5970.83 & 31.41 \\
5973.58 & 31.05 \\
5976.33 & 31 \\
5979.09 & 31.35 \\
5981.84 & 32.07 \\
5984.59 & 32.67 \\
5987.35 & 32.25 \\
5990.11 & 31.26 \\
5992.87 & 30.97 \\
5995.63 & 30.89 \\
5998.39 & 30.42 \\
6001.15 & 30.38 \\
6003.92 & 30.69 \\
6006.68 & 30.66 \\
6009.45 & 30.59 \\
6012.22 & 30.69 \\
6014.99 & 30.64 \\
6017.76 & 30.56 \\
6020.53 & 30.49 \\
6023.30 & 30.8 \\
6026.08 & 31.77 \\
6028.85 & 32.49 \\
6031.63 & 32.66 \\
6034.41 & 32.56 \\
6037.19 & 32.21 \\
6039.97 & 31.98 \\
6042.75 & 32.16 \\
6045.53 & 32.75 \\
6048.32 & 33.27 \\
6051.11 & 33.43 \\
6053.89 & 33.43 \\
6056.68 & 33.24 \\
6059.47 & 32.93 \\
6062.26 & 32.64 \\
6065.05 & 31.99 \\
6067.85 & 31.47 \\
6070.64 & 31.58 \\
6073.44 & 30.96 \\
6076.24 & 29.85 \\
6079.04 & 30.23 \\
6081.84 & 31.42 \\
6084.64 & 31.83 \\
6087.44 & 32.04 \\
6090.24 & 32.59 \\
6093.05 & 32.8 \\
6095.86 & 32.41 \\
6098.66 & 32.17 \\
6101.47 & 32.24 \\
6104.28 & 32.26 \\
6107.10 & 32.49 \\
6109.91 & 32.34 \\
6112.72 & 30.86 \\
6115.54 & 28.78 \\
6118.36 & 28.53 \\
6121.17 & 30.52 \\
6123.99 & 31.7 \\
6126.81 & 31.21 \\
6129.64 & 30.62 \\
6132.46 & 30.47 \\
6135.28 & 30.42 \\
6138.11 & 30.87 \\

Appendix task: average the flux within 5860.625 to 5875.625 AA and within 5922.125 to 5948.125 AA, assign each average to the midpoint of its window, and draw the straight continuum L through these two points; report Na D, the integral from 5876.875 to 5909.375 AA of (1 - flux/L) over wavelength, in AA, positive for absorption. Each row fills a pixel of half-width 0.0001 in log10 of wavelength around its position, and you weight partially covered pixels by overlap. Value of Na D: 4.5 AA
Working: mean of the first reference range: 30.8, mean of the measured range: 26.8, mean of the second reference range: 31.4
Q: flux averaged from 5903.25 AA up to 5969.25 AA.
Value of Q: 31.2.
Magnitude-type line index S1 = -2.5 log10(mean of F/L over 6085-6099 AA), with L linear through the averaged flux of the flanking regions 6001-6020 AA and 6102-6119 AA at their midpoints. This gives -0.05 mag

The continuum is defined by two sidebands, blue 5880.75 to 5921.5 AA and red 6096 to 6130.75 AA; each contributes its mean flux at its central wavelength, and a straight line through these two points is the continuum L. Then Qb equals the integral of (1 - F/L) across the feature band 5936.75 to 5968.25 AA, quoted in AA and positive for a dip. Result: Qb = -3.7 AA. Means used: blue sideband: 27.6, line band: 31.8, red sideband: 31.2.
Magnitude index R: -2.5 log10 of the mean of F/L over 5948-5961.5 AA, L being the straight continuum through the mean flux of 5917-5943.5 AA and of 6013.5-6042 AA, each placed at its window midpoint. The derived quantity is -0.018 mag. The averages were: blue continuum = 31.4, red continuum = 31.6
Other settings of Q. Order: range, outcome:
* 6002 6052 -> 31.7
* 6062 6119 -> 31.5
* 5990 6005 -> 30.7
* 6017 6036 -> 31.7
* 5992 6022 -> 30.6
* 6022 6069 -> 32.5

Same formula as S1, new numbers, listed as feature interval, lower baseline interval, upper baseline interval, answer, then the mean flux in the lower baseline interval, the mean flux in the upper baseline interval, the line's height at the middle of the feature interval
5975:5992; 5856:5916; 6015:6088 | -0.040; 28.7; 31.9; 30.6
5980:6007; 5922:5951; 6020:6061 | 0.025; 31.4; 32.5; 32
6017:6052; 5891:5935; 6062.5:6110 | -0.039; 29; 31.8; 31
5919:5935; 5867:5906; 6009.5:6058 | -0.102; 27.6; 32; 28.8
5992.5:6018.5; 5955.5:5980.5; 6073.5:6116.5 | 0.039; 31.8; 31.6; 31.8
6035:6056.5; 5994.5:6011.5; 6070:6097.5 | -0.056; 30.6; 31.6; 31.1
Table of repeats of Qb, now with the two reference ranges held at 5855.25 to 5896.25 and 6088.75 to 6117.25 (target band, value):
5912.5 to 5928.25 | -0.9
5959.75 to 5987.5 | -1.4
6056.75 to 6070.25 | -0.4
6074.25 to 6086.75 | 0.3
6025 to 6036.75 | -0.5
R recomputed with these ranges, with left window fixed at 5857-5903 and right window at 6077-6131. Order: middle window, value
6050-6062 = -0.08 mag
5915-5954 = -0.08 mag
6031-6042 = -0.06 mag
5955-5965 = -0.10 mag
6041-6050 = -0.07 mag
